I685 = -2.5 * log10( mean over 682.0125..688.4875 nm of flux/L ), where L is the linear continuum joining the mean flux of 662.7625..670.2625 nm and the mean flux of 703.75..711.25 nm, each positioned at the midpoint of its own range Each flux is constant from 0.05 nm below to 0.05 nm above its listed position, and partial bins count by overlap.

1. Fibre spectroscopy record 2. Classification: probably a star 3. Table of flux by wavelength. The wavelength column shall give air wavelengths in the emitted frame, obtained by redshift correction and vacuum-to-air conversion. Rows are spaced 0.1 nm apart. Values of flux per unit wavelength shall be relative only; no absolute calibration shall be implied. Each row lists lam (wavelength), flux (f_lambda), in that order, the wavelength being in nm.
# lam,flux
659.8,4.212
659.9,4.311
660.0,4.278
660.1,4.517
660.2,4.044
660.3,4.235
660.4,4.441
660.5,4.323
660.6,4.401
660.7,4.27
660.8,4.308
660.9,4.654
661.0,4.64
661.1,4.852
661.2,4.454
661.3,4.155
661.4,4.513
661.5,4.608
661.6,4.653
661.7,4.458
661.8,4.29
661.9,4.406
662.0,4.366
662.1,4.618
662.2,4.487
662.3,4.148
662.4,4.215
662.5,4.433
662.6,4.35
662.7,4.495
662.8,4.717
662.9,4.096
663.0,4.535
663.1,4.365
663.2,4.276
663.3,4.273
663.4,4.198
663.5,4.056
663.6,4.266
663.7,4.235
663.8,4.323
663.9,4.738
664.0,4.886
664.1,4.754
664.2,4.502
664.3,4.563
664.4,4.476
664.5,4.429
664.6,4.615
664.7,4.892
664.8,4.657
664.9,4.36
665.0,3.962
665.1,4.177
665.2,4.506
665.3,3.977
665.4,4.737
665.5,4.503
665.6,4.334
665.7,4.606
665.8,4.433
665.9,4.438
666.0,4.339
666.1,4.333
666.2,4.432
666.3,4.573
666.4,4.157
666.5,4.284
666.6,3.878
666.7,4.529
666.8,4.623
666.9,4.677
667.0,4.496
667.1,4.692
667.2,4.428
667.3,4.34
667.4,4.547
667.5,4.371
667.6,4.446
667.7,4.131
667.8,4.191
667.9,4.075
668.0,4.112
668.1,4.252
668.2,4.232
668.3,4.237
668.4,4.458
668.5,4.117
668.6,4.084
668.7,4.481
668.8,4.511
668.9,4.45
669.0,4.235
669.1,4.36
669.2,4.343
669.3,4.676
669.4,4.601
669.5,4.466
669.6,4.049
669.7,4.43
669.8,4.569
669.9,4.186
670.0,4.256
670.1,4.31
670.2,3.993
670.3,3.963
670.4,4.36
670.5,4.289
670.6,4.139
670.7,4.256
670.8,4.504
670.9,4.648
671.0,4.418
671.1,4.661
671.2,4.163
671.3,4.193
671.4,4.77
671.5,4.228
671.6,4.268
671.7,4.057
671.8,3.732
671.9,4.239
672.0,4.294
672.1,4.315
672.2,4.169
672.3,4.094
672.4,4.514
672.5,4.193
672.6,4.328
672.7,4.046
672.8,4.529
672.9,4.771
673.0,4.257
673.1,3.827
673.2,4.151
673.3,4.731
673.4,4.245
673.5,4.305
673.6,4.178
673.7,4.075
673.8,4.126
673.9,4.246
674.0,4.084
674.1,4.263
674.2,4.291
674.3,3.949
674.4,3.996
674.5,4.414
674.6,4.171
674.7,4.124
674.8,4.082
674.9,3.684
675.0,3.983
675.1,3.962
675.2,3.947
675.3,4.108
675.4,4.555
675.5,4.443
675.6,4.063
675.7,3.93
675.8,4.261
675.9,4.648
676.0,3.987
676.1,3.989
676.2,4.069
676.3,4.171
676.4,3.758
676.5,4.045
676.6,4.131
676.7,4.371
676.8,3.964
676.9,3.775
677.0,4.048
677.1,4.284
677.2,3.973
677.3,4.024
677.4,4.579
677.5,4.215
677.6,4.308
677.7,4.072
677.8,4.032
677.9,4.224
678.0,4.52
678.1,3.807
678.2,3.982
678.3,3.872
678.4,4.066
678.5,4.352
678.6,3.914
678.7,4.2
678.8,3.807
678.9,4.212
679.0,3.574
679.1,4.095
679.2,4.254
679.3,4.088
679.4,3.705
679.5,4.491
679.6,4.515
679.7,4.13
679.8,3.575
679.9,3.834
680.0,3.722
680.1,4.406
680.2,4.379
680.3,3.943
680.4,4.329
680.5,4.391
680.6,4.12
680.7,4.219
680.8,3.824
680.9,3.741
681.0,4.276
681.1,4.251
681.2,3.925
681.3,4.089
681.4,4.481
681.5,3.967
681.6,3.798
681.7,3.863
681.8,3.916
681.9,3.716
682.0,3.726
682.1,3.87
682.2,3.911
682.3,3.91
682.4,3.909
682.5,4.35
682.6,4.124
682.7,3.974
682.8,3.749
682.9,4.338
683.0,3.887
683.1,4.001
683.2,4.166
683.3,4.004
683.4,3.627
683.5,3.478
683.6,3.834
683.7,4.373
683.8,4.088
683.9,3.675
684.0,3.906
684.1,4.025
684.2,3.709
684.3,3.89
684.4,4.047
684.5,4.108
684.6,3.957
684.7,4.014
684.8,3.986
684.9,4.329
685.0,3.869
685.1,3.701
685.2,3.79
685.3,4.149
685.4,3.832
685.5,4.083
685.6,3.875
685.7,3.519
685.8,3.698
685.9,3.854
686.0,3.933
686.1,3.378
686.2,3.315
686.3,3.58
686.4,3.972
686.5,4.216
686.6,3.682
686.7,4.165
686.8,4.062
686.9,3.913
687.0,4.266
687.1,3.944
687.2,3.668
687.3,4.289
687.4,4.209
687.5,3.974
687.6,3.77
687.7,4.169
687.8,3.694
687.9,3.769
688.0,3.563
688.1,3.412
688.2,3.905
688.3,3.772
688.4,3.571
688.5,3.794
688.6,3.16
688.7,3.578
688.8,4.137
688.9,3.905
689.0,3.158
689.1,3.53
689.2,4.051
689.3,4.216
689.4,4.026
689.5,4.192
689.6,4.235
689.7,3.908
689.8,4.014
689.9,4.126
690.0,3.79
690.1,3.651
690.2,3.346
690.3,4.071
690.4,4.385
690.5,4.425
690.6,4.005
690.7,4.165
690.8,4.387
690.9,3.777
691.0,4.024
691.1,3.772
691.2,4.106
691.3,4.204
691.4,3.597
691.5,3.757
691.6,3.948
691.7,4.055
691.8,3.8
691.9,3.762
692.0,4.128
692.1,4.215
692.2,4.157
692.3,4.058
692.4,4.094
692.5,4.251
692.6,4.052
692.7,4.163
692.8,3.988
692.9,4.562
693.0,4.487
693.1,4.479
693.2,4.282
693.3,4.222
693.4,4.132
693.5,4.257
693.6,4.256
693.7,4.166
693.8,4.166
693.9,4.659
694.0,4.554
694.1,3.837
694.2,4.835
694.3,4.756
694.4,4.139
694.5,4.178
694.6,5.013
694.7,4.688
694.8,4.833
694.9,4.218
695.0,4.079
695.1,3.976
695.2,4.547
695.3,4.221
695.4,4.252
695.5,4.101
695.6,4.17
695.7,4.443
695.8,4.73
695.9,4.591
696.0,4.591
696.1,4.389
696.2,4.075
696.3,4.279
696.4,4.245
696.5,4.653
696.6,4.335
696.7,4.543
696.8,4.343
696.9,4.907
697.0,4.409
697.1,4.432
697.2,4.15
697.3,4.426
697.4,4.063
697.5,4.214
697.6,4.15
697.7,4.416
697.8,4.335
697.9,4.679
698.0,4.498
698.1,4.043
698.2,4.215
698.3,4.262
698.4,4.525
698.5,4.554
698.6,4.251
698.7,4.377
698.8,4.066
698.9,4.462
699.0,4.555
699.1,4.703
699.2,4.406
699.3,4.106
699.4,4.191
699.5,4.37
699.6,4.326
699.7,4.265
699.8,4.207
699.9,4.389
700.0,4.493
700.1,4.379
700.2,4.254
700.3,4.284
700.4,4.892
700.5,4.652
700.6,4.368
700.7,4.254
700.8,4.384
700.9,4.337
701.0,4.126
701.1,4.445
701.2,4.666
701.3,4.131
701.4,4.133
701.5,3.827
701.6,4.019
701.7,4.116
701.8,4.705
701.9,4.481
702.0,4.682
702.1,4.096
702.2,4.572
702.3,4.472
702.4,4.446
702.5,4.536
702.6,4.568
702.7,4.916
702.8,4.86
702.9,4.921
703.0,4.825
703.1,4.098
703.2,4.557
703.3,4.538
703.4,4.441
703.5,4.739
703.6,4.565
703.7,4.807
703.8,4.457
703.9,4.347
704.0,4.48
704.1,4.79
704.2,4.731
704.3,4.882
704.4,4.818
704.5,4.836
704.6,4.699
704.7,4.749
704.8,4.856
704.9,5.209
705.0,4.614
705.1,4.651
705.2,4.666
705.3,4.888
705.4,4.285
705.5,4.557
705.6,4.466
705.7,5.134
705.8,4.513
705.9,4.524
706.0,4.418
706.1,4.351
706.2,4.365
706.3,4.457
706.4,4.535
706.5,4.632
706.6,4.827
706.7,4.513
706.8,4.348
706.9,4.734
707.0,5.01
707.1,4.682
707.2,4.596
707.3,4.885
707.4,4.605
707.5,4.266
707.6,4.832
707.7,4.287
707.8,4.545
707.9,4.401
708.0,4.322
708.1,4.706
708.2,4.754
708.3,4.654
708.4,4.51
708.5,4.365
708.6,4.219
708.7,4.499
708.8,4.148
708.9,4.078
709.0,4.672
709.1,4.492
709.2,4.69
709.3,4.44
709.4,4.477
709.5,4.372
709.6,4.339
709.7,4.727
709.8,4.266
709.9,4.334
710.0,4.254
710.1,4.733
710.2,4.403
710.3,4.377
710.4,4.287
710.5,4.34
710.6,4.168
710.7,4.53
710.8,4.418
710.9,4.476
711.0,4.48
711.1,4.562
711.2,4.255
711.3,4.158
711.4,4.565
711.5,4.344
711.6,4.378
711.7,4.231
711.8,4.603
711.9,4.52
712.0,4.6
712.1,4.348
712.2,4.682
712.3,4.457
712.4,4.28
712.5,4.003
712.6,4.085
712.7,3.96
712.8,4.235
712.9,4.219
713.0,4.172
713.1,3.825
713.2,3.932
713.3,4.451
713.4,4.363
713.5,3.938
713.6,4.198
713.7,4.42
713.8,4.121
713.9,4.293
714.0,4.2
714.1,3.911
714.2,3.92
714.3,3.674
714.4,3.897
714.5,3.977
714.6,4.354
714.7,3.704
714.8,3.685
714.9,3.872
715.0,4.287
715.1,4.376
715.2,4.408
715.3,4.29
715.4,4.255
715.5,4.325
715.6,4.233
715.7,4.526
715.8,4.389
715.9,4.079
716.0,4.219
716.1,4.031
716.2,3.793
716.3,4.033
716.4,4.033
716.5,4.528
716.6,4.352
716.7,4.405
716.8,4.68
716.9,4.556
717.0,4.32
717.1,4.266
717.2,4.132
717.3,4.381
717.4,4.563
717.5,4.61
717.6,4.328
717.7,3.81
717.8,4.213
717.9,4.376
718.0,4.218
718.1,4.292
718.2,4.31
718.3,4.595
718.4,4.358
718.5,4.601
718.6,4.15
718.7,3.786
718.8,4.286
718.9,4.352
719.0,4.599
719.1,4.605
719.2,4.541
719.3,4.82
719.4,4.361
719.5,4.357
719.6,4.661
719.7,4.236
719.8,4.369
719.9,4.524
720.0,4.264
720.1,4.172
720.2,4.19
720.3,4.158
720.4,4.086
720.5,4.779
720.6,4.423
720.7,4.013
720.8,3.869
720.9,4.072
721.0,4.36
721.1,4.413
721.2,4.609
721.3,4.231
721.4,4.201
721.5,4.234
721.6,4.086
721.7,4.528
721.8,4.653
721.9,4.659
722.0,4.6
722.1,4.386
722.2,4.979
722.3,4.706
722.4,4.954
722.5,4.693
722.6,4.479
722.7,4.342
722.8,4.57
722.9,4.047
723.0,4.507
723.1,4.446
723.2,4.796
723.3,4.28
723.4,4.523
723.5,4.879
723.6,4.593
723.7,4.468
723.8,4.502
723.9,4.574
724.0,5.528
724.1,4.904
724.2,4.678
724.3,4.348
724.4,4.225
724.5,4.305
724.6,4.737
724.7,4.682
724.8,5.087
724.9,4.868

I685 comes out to 0.14 mag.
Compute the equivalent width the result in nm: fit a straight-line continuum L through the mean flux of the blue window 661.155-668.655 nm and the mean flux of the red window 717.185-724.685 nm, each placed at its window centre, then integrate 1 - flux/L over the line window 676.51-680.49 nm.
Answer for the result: 0.28 nm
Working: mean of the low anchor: 4.39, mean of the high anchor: 4.44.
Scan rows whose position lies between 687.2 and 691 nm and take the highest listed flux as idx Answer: 4.425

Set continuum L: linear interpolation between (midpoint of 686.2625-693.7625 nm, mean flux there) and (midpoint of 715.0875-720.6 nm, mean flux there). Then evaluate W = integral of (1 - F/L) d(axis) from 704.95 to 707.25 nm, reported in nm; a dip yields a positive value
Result -0.23 nm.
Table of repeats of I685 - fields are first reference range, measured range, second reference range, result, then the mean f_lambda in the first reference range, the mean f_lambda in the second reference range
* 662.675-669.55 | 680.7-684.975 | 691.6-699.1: 0.10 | 4.4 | 4.32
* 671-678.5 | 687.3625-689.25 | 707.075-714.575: 0.14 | 4.18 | 4.35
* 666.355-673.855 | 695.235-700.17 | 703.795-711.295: 0.03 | 4.31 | 4.54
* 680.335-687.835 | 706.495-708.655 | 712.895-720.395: -0.10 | 3.95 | 4.25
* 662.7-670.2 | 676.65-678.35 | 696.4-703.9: 0.07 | 4.39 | 4.42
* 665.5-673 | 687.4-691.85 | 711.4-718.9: 0.11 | 4.34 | 4.24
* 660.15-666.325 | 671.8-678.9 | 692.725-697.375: 0.06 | 4.42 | 4.38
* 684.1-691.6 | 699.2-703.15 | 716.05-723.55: -0.08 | 3.89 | 4.38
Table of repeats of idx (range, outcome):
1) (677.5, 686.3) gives 4.52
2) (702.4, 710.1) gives 5.209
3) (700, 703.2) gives 4.921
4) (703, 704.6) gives 4.882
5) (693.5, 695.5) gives 5.013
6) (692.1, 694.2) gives 4.835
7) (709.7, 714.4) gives 4.733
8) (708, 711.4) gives 4.754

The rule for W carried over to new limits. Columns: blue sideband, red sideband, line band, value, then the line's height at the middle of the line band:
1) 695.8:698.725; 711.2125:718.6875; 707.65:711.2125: -0.12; 4.28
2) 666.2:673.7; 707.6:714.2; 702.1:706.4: -0.27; 4.35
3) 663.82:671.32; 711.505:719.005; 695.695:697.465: -0.05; 4.3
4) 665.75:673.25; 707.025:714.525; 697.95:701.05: -0.01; 4.35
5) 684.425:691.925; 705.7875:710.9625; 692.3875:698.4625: -0.37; 4.11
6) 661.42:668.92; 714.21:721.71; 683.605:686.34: 0.30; 4.35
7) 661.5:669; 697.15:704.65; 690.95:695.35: 0.21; 4.43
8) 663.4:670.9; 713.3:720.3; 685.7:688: 0.24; 4.33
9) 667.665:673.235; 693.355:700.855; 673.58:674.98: 0.06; 4.3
